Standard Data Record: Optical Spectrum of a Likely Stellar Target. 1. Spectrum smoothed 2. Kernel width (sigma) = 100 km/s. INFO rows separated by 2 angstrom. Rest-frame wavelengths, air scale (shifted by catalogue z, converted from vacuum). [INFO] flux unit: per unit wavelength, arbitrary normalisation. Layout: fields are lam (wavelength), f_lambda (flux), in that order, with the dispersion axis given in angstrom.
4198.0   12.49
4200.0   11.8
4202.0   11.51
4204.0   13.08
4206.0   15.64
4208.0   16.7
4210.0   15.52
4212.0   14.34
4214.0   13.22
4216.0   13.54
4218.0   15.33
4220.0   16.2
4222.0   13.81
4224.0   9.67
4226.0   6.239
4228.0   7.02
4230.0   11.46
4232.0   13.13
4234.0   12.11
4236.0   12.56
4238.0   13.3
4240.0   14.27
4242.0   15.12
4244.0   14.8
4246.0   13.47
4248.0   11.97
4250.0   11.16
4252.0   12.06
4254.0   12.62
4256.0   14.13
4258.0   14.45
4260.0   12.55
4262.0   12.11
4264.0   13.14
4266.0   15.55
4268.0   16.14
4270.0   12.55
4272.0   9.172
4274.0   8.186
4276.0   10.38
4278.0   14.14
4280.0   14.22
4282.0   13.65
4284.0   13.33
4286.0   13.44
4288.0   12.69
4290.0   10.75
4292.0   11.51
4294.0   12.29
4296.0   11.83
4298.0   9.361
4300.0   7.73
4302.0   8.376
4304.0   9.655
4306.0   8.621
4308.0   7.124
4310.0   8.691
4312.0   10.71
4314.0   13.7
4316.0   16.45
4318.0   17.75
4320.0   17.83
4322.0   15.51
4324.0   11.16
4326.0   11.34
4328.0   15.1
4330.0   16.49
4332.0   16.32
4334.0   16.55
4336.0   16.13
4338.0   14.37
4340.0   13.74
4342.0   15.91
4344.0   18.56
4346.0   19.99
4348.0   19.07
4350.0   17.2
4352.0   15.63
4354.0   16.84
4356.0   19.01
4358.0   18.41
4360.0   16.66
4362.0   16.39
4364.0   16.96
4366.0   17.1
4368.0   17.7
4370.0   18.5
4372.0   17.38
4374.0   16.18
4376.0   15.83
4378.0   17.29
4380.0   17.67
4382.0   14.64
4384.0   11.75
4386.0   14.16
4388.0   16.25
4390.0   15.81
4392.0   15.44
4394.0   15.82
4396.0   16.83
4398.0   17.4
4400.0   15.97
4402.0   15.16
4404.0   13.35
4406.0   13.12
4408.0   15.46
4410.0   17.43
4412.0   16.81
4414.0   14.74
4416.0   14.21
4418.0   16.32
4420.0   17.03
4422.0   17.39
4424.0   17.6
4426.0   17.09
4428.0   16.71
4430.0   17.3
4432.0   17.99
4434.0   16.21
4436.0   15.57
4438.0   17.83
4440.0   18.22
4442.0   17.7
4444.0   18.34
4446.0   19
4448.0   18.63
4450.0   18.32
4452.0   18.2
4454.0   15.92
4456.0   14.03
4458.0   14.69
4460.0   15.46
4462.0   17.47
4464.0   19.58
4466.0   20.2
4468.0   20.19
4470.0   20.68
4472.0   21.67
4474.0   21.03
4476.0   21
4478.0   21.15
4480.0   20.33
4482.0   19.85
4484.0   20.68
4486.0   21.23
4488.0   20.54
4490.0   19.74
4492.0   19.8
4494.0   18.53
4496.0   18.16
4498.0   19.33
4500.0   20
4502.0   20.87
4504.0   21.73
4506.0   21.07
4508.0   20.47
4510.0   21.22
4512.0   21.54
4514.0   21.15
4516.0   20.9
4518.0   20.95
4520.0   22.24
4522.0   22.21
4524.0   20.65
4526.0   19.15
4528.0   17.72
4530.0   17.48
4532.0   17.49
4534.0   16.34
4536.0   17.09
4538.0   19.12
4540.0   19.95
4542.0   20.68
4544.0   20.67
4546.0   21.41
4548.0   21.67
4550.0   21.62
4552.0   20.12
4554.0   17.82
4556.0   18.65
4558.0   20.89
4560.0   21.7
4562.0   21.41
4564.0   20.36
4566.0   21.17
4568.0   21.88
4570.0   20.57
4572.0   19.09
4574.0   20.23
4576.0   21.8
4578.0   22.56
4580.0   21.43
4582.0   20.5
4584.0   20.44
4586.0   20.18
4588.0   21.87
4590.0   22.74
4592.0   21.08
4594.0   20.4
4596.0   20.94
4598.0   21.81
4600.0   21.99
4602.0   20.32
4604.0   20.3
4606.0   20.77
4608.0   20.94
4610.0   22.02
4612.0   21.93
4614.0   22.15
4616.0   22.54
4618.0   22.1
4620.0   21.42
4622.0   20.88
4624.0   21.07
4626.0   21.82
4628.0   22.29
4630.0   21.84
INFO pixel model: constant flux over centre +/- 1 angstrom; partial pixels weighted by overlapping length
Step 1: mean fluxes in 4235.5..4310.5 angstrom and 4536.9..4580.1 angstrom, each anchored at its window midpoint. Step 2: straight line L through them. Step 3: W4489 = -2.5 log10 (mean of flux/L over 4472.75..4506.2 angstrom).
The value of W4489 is -0.10 mag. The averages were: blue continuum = 12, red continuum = 20.6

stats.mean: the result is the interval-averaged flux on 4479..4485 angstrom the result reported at 20.3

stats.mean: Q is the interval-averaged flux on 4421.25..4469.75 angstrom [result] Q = 17.5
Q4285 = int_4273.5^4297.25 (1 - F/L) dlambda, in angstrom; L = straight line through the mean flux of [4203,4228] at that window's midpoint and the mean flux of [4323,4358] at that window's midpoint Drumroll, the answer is 4.23 angstrom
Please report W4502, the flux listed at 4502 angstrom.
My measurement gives 20.87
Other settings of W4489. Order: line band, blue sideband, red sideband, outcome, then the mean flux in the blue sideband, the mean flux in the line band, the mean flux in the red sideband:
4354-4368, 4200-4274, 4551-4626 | -0.10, 13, 17.4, 21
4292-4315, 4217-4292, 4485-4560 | 0.37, 12.6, 9.9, 20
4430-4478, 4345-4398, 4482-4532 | 0.04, 16.7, 18.2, 20.2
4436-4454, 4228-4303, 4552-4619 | -0.05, 12.4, 18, 21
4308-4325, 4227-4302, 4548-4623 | 0.02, 12.3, 13.6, 21.1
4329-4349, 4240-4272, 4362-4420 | -0.12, 13.3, 16.7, 15.9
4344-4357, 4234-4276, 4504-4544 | -0.17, 12.9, 18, 19.9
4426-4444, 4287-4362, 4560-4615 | -0.01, 14.1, 17.2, 21.2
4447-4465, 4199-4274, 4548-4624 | 0.07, 12.9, 16.9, 21.1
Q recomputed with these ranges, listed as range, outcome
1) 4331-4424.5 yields 16.3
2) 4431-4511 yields 19.1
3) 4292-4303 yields 10.1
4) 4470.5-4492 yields 20.7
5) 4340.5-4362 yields 17.6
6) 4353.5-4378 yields 17.3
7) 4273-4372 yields 14.2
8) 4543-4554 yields 20.8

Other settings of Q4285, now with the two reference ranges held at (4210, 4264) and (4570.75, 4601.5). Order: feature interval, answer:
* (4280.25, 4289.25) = 0.4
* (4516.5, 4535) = 0.2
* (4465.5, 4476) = -1.4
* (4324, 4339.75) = 0.2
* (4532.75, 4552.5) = 0.3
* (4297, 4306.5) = 3.7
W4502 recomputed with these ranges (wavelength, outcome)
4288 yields 12.69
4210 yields 15.52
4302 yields 8.376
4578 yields 22.56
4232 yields 13.13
